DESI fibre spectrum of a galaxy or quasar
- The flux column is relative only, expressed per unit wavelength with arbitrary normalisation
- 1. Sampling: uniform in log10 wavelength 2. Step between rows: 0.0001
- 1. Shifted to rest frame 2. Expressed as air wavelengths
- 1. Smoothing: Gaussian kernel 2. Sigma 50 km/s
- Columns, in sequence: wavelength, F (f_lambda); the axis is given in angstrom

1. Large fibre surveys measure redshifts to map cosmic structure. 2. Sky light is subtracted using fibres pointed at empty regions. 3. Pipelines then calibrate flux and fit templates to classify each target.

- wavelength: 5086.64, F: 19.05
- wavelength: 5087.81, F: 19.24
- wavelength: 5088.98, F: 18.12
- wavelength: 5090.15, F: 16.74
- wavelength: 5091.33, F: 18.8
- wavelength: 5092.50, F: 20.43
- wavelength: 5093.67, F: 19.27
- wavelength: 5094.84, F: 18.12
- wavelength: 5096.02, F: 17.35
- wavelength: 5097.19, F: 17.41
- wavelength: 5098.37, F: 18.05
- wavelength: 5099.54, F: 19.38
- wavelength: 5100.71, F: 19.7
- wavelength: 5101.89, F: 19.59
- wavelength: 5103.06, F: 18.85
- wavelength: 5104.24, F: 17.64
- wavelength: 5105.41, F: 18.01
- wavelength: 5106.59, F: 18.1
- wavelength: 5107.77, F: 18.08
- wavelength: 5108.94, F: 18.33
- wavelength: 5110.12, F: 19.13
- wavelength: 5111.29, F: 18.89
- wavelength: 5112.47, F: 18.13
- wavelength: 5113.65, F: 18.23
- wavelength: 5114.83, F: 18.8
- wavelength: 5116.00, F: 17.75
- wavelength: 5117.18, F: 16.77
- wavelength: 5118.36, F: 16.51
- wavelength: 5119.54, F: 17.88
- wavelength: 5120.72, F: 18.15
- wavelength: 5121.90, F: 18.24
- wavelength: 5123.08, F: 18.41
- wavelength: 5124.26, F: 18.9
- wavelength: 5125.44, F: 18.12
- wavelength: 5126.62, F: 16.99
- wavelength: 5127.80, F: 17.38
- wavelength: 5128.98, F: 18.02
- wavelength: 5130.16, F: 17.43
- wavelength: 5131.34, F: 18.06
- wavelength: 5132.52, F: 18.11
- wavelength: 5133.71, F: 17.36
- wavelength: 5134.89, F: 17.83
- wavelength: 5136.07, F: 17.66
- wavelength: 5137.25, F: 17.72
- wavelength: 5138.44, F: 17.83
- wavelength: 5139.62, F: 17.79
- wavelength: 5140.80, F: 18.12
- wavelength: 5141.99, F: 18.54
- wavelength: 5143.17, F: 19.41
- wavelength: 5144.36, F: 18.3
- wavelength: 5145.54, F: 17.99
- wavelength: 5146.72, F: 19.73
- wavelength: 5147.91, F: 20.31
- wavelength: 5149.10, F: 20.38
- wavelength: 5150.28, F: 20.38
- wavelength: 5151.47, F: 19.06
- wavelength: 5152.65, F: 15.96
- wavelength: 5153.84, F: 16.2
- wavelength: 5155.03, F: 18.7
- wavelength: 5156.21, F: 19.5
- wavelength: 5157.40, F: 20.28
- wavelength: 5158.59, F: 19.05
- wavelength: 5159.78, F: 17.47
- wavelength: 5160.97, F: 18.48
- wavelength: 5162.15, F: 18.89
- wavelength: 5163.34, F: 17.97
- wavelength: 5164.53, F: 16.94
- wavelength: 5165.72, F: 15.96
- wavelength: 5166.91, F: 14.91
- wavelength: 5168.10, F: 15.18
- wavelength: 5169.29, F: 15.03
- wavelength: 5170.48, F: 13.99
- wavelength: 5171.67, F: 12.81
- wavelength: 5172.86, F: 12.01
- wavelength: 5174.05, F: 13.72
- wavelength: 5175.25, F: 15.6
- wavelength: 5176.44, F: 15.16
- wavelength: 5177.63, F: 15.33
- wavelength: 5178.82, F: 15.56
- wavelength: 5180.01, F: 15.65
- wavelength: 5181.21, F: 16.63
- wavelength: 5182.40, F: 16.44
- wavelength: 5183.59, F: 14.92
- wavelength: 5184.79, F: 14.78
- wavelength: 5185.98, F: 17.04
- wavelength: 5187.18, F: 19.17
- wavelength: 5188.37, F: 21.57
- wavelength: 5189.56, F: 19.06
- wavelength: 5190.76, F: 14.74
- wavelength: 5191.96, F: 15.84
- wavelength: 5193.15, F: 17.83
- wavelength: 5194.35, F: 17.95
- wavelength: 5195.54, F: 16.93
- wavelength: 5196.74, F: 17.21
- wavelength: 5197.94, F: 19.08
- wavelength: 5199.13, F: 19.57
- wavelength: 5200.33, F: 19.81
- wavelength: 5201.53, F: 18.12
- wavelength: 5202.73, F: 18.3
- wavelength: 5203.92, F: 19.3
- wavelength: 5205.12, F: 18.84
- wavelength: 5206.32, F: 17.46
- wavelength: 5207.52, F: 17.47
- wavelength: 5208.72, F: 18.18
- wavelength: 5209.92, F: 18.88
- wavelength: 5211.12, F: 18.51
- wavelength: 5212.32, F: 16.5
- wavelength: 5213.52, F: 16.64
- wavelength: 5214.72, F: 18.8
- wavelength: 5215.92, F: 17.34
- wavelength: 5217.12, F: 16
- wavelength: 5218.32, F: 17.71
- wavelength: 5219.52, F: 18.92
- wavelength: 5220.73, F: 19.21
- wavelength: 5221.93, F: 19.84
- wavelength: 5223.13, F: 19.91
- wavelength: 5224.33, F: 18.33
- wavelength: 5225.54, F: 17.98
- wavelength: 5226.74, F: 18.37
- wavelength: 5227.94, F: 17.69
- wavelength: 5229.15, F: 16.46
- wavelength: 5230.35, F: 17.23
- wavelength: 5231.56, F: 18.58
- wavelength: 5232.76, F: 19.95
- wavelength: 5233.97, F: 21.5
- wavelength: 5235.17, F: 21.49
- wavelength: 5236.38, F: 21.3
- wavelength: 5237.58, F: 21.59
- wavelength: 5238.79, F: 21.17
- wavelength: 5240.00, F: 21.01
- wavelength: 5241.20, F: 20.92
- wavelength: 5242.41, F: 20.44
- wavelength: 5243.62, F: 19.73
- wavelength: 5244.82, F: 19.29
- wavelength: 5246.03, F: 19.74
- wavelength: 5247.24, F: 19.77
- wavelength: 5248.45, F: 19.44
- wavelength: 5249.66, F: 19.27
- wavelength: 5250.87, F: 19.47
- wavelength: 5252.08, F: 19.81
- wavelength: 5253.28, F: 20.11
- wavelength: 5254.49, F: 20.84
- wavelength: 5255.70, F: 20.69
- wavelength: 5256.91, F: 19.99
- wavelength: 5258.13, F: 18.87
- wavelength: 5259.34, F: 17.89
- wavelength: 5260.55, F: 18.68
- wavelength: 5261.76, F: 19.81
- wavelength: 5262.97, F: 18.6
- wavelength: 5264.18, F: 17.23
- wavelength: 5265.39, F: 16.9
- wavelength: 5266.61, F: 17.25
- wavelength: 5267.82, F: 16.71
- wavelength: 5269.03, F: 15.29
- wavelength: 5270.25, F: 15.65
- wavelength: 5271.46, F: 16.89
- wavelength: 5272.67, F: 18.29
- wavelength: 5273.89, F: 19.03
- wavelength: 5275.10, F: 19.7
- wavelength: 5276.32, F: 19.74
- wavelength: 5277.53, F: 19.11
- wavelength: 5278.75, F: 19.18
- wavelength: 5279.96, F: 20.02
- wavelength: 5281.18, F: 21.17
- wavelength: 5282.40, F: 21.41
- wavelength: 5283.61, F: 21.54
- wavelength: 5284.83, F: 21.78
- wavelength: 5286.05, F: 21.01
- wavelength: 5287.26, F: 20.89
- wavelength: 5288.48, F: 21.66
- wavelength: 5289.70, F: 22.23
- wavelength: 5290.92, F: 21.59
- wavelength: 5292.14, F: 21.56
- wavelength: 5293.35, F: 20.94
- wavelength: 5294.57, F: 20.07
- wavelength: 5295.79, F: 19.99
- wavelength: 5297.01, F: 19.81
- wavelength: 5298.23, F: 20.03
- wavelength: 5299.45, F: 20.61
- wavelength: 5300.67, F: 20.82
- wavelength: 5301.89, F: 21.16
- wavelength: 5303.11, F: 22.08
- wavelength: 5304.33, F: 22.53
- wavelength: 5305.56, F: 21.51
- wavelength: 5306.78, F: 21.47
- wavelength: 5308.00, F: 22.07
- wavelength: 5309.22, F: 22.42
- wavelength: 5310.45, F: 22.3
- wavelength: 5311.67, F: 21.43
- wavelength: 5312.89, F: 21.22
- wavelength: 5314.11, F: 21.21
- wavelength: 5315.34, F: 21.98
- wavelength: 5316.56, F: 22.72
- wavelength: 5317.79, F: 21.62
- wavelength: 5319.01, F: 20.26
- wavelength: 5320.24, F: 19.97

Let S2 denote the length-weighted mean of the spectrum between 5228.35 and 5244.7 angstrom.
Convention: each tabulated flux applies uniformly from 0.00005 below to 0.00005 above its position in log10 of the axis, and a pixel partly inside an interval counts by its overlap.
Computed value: 20.1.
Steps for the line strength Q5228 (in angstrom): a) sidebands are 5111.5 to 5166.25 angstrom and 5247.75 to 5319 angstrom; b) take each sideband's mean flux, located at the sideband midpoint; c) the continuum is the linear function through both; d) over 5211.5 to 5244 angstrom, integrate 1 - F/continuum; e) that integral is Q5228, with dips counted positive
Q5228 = 0.6 angstrom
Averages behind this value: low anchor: 18.2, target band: 19.1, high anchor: 20.1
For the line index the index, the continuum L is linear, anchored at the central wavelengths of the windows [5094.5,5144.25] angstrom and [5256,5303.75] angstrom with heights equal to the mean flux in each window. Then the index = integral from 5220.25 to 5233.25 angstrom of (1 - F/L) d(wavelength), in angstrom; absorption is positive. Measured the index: 0.4 angstrom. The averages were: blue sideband 18.1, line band 18.5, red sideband 19.6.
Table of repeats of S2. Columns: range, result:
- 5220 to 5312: 19.9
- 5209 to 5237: 18.6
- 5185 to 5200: 18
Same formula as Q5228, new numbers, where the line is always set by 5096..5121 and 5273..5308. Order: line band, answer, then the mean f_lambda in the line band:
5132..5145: 0.4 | 18.1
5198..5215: 1.1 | 18.3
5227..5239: 0.2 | 19.6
